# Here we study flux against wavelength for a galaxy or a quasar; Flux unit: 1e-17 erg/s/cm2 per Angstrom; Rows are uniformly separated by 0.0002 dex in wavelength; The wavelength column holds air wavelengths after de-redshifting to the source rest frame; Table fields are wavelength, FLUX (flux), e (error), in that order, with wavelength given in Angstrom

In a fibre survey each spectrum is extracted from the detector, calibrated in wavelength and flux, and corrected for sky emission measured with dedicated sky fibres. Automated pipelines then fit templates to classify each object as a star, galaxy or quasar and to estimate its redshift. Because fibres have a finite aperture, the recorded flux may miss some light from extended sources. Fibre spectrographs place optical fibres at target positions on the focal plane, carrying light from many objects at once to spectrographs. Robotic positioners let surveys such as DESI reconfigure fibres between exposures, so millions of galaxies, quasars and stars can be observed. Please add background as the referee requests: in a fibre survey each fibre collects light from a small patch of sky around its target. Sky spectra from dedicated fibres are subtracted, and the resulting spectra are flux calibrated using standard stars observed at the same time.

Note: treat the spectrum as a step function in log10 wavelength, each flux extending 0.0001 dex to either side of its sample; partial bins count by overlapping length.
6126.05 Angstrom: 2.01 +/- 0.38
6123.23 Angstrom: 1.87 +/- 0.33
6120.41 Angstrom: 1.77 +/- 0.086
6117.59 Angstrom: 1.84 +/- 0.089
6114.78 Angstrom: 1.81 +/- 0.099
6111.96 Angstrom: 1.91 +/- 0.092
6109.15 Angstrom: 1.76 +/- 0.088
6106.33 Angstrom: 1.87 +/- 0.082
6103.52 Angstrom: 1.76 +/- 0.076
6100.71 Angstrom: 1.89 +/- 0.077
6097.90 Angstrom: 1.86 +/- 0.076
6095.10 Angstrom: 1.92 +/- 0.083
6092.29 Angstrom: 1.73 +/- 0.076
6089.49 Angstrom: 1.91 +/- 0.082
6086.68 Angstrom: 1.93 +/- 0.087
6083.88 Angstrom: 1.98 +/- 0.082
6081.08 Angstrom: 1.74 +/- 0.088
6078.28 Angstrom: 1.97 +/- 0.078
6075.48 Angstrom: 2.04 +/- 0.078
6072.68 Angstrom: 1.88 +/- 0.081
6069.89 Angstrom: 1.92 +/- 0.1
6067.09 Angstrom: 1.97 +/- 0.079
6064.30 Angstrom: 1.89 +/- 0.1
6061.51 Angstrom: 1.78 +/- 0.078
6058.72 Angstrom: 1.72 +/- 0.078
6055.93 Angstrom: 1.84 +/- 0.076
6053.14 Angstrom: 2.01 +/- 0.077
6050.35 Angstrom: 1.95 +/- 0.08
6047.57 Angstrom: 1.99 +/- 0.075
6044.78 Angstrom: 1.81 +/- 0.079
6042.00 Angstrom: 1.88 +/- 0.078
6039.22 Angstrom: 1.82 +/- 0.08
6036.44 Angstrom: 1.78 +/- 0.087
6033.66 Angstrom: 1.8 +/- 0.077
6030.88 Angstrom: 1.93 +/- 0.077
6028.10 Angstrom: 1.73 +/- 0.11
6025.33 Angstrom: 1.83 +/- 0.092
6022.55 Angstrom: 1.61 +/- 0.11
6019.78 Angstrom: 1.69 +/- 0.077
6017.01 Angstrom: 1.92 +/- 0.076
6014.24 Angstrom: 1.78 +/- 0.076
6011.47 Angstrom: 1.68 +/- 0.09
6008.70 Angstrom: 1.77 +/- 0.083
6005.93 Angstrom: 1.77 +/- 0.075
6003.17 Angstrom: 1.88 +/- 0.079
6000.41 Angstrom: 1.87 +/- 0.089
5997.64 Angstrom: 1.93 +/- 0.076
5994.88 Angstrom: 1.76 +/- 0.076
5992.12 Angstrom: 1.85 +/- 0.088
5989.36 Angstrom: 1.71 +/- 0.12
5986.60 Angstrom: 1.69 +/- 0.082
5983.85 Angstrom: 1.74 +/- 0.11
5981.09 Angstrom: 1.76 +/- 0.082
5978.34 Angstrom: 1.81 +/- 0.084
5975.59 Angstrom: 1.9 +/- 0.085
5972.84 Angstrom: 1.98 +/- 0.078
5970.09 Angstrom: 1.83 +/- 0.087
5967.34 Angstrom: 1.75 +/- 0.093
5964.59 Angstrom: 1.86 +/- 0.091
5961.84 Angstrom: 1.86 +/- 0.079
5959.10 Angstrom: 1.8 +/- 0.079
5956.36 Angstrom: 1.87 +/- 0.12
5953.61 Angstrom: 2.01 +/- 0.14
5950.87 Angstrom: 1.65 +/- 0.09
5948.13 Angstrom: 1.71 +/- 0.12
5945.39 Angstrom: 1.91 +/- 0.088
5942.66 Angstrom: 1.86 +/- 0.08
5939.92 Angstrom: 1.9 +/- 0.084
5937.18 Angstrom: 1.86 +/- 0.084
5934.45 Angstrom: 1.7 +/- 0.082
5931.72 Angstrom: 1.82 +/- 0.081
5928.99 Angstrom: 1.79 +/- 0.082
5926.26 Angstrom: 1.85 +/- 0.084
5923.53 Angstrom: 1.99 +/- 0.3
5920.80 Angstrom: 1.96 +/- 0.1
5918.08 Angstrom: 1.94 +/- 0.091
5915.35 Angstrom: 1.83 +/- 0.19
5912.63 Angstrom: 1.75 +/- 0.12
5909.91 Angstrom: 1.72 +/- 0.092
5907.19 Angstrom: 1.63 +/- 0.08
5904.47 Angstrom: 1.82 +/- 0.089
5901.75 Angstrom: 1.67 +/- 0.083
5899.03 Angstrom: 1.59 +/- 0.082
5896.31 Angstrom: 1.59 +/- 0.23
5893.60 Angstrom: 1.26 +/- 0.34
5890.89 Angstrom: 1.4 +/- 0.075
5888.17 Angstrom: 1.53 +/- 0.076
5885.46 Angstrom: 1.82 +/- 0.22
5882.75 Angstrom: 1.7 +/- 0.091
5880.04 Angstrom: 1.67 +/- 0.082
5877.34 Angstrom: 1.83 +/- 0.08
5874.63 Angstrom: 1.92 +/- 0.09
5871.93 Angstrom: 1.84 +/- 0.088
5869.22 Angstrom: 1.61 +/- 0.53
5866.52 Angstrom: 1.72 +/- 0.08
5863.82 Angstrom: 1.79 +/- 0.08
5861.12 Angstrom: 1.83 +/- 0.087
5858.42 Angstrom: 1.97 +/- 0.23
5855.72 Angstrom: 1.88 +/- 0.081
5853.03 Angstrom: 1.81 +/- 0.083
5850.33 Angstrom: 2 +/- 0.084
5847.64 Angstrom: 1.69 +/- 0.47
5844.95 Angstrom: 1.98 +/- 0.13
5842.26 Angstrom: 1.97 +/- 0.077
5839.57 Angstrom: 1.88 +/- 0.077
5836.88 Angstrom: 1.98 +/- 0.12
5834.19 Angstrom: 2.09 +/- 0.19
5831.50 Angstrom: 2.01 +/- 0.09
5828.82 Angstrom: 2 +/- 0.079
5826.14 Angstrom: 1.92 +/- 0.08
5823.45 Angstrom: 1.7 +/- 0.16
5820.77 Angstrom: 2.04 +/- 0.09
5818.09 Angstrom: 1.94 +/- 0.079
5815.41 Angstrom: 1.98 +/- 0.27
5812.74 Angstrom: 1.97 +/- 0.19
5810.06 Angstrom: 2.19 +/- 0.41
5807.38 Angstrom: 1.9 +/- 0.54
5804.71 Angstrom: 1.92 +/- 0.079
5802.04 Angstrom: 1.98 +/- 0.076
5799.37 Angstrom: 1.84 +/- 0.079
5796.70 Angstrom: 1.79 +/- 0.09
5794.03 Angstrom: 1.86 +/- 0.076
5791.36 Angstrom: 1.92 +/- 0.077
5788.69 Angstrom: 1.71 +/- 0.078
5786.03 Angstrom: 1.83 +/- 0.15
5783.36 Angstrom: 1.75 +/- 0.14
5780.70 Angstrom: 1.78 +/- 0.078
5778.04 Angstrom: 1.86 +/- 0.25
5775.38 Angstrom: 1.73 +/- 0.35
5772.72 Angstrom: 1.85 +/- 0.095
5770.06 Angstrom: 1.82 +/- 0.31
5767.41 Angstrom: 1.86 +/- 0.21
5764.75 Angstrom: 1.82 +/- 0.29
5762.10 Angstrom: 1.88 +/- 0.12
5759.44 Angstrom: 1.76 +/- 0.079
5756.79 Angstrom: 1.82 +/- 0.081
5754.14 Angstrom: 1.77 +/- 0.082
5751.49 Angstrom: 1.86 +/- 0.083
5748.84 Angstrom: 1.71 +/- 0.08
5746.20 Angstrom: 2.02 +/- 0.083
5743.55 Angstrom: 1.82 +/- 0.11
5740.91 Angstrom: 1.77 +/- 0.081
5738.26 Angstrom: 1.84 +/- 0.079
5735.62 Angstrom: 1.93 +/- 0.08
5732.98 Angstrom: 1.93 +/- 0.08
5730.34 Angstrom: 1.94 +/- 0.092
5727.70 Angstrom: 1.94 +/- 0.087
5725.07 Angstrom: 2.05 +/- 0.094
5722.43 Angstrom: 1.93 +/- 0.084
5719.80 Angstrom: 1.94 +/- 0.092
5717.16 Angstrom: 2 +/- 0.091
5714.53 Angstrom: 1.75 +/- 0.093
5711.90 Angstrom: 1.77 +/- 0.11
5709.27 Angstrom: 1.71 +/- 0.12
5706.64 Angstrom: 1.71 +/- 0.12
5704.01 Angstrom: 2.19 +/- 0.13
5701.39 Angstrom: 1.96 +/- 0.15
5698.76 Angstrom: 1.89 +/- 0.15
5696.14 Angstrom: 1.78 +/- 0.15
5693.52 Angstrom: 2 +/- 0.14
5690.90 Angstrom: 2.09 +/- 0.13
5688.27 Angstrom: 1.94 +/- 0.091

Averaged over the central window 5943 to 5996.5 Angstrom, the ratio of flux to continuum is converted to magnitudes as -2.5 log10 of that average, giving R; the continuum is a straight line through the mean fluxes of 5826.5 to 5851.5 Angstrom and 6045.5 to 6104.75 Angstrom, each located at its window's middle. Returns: 0.06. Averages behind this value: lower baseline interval 1.95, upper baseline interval 1.89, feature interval 1.81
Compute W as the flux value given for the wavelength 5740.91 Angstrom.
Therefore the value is 1.77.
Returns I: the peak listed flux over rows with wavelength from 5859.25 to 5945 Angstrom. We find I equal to 1.99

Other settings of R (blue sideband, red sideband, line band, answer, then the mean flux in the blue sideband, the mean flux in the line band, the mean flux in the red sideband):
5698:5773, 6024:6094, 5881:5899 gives 0.20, 1.87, 1.56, 1.87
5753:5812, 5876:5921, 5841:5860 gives -0.09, 1.85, 1.9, 1.68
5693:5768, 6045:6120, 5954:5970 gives 0.02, 1.87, 1.84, 1.88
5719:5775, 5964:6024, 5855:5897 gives 0.07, 1.87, 1.71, 1.8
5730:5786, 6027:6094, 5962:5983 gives 0.01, 1.83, 1.84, 1.88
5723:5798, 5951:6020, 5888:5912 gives 0.15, 1.84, 1.59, 1.82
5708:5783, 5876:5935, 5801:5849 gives -0.10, 1.85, 1.95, 1.72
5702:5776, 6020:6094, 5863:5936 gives 0.08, 1.86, 1.73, 1.86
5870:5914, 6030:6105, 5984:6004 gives -0.01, 1.67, 1.81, 1.88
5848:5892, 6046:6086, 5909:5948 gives -0.02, 1.77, 1.85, 1.91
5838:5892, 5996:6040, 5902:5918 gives 0.02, 1.79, 1.76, 1.8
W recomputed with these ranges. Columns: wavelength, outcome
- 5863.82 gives 1.79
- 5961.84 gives 1.86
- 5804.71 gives 1.92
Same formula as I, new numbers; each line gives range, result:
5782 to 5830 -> 2.19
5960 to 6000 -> 1.98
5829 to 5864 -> 2.09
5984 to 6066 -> 2.01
